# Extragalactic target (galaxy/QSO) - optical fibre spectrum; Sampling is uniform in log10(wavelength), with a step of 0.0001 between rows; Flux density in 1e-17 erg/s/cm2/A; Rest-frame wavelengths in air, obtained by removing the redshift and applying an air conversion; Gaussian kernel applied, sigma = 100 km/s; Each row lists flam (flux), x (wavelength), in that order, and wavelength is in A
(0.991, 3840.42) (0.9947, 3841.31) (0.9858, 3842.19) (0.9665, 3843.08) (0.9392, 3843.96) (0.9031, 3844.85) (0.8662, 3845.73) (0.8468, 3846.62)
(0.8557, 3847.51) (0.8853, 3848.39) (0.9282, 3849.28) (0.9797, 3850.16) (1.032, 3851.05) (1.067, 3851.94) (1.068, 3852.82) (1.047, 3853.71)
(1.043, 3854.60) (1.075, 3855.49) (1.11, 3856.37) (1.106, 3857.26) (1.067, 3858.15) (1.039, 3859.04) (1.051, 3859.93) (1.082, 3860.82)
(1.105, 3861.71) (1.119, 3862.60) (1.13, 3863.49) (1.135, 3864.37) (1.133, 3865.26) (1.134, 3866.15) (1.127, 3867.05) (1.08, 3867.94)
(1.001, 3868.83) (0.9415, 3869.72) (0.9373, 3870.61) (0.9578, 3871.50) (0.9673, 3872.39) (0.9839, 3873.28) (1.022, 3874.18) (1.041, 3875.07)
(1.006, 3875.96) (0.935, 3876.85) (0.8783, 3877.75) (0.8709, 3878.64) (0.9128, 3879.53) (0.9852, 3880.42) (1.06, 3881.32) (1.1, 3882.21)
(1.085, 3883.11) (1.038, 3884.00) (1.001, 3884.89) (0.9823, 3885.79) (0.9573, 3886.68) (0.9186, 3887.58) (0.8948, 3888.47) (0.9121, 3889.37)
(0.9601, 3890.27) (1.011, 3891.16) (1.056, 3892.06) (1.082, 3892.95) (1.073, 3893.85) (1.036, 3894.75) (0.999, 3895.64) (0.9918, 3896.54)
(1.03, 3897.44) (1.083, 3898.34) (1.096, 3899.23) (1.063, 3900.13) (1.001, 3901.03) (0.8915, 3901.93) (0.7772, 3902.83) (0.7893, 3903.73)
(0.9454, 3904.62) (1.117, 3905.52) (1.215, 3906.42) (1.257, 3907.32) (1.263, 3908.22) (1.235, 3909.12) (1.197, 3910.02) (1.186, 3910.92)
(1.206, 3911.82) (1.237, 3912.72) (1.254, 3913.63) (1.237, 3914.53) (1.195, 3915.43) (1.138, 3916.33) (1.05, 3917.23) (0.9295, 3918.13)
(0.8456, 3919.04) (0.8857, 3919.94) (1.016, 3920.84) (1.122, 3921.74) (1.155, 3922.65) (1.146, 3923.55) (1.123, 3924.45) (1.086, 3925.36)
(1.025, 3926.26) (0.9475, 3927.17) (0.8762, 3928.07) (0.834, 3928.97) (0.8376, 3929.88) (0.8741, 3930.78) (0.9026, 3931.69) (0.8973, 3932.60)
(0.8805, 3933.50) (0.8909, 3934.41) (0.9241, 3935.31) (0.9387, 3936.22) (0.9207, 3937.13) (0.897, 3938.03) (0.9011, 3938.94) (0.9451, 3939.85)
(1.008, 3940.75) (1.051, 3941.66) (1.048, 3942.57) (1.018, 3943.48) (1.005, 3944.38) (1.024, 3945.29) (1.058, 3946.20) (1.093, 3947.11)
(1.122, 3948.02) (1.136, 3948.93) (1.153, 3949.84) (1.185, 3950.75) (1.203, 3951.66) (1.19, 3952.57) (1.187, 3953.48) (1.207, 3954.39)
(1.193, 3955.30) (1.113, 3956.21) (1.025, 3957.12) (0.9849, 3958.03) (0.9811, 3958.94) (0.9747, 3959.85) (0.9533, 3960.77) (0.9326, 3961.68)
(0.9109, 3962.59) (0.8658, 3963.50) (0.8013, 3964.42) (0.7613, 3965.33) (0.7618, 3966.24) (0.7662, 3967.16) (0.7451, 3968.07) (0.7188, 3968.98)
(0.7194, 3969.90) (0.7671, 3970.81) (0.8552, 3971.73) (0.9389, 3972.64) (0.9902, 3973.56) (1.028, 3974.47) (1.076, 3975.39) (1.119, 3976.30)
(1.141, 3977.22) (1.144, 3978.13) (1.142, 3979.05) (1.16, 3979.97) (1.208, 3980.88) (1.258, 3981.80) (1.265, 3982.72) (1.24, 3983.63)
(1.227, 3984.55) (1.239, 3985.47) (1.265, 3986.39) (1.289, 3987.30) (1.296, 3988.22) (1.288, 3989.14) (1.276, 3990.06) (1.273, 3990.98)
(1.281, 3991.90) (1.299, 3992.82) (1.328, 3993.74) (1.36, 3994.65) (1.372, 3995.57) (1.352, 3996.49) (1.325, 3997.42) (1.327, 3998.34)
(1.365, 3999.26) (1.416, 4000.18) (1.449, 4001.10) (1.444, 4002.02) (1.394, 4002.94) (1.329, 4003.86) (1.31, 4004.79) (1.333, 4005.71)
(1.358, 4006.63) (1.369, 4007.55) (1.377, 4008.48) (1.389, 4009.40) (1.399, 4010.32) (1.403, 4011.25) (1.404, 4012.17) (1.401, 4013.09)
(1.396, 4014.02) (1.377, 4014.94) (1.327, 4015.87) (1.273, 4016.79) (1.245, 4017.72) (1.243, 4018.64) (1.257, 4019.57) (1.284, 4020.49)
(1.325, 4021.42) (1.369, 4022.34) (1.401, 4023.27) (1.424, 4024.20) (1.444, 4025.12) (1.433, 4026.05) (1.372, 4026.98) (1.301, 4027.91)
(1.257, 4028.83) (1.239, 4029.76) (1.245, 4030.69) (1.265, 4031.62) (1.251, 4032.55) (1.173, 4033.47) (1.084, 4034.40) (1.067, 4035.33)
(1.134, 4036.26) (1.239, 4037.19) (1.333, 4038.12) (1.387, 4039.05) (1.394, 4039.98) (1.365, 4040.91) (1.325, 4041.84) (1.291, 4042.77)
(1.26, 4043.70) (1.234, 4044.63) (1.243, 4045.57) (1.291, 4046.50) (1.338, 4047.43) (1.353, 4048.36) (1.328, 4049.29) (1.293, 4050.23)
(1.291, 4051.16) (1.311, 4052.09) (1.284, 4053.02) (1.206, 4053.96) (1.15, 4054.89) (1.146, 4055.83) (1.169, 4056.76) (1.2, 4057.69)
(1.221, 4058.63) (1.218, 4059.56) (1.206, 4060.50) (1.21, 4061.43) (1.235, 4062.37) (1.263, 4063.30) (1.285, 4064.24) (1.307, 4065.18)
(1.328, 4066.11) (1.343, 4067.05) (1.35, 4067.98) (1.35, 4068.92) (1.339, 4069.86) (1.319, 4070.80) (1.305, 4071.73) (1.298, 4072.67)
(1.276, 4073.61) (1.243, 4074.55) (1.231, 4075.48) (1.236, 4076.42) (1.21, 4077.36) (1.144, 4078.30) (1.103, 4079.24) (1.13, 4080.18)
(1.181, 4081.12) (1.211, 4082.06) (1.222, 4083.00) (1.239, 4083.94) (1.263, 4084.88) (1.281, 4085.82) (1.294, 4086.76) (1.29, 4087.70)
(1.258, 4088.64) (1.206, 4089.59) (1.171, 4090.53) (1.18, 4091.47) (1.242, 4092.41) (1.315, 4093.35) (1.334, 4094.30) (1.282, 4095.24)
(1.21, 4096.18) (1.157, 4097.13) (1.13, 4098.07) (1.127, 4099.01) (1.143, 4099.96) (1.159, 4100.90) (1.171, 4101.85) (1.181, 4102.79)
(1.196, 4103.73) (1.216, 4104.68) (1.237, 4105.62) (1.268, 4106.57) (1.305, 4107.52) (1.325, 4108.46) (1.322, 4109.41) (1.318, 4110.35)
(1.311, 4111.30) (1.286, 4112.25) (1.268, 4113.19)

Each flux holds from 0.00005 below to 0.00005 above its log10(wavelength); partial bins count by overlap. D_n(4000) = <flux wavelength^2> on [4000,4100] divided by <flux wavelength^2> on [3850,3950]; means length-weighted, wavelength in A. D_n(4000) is 1.3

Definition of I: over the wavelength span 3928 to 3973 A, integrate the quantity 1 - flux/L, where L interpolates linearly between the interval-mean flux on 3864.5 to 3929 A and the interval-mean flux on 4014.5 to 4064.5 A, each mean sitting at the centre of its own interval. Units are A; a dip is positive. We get 6.61 A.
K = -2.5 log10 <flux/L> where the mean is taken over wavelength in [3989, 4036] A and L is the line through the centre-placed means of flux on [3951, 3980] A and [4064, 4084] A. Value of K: -0.21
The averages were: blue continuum 0.979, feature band 1.33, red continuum 1.26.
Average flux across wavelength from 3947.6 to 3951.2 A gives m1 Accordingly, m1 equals 1.15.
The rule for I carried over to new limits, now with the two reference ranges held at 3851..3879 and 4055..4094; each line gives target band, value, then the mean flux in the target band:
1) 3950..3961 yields 0.2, 1.1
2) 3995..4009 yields -2.3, 1.37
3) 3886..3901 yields 0.8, 1.01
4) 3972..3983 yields 0.3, 1.12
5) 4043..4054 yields -0.6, 1.29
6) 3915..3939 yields 2.8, 0.973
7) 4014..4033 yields -2.0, 1.32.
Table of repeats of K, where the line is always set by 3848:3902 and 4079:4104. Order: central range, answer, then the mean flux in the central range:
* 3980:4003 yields -0.17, 1.31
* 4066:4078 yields -0.08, 1.29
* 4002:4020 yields -0.18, 1.35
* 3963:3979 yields 0.22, 0.9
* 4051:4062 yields -0.03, 1.22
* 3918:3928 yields 0.04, 1.02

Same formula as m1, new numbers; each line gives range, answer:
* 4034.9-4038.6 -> 1.19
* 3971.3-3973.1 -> 0.899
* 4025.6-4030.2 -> 1.32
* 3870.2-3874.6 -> 0.973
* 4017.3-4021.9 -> 1.27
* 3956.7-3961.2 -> 0.983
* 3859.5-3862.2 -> 1.08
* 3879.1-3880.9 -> 0.949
